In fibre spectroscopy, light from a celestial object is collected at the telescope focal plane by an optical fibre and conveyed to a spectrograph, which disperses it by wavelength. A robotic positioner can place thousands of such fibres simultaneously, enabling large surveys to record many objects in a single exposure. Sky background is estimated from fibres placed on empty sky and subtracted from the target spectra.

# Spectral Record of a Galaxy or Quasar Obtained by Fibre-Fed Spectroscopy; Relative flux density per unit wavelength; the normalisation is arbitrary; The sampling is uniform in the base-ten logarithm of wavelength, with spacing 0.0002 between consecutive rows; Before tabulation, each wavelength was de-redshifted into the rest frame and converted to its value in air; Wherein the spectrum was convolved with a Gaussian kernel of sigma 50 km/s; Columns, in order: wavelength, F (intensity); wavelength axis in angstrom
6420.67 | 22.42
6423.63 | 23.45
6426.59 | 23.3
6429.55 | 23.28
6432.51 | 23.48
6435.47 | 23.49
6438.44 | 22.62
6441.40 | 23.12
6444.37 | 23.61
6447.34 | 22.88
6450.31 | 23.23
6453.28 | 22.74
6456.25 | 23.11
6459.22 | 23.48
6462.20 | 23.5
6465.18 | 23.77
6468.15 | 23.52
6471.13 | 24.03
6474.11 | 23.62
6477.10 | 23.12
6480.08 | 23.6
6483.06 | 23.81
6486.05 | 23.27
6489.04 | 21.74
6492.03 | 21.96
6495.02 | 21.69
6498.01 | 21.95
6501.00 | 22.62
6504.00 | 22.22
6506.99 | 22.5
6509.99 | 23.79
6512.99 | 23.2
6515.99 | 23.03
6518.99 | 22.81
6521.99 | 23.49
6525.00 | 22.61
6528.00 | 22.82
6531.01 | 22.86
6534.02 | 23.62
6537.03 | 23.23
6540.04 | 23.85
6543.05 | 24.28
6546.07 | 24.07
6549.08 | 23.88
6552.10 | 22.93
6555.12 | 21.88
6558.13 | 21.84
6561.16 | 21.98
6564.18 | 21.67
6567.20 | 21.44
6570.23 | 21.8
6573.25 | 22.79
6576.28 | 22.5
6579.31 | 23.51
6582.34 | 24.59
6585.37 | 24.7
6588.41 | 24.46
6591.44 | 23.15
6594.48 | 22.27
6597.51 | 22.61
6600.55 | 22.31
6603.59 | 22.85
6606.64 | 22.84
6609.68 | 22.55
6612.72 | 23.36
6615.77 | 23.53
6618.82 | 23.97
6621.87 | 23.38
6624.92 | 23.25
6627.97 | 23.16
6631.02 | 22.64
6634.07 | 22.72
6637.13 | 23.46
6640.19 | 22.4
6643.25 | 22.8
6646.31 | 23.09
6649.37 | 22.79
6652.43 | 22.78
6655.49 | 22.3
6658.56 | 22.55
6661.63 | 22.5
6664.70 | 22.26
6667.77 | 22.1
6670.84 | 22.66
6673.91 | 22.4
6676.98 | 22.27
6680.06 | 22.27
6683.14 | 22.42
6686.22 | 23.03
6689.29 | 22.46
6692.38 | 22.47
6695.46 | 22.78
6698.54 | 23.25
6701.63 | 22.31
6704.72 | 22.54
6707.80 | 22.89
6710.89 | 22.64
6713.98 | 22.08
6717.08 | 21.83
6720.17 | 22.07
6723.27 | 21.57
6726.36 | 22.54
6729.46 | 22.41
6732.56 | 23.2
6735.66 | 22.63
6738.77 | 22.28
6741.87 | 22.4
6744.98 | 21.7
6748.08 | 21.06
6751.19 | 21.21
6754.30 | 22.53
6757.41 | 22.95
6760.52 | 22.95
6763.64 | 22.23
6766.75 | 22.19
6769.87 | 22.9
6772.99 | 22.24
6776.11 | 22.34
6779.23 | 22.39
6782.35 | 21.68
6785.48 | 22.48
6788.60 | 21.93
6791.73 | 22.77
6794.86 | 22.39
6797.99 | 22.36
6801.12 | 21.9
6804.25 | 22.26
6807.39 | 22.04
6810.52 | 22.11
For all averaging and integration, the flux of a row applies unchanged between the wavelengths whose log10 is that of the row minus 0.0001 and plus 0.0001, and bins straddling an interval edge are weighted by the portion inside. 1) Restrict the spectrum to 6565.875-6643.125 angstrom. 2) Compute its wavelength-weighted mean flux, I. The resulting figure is 23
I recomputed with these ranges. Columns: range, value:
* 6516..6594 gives 23.1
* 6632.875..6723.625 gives 22.5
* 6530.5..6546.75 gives 23.7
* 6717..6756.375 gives 22.1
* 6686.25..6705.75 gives 22.7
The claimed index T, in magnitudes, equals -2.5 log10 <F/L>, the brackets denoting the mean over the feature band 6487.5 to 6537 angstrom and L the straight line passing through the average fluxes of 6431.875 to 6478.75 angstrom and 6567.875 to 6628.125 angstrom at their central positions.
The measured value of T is 0.027 mag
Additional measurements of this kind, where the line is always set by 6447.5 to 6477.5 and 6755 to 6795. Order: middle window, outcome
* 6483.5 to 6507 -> 0.05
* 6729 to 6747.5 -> 0.01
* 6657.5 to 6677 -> 0.02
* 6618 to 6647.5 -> -0.01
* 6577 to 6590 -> -0.05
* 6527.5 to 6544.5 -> -0.01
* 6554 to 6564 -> 0.06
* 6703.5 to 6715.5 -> 0.00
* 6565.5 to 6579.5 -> 0.04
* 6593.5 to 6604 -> 0.02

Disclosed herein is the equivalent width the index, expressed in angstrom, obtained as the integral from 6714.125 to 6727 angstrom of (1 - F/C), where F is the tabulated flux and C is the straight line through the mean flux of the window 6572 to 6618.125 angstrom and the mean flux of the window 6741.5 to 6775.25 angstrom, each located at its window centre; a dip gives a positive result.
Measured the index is 0.3 angstrom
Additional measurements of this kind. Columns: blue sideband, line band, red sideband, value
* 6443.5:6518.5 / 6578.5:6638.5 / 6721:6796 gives -1.5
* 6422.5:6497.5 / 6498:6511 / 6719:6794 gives 0.2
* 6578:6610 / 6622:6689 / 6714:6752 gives 0.2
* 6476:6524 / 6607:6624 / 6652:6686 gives -0.6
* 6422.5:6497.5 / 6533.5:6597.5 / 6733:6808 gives -0.6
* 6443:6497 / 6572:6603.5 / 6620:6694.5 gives -0.6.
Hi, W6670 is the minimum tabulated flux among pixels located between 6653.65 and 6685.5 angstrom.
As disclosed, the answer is 22.1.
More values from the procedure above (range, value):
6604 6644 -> 22.4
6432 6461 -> 22.62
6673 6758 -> 21.06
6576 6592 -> 22.5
